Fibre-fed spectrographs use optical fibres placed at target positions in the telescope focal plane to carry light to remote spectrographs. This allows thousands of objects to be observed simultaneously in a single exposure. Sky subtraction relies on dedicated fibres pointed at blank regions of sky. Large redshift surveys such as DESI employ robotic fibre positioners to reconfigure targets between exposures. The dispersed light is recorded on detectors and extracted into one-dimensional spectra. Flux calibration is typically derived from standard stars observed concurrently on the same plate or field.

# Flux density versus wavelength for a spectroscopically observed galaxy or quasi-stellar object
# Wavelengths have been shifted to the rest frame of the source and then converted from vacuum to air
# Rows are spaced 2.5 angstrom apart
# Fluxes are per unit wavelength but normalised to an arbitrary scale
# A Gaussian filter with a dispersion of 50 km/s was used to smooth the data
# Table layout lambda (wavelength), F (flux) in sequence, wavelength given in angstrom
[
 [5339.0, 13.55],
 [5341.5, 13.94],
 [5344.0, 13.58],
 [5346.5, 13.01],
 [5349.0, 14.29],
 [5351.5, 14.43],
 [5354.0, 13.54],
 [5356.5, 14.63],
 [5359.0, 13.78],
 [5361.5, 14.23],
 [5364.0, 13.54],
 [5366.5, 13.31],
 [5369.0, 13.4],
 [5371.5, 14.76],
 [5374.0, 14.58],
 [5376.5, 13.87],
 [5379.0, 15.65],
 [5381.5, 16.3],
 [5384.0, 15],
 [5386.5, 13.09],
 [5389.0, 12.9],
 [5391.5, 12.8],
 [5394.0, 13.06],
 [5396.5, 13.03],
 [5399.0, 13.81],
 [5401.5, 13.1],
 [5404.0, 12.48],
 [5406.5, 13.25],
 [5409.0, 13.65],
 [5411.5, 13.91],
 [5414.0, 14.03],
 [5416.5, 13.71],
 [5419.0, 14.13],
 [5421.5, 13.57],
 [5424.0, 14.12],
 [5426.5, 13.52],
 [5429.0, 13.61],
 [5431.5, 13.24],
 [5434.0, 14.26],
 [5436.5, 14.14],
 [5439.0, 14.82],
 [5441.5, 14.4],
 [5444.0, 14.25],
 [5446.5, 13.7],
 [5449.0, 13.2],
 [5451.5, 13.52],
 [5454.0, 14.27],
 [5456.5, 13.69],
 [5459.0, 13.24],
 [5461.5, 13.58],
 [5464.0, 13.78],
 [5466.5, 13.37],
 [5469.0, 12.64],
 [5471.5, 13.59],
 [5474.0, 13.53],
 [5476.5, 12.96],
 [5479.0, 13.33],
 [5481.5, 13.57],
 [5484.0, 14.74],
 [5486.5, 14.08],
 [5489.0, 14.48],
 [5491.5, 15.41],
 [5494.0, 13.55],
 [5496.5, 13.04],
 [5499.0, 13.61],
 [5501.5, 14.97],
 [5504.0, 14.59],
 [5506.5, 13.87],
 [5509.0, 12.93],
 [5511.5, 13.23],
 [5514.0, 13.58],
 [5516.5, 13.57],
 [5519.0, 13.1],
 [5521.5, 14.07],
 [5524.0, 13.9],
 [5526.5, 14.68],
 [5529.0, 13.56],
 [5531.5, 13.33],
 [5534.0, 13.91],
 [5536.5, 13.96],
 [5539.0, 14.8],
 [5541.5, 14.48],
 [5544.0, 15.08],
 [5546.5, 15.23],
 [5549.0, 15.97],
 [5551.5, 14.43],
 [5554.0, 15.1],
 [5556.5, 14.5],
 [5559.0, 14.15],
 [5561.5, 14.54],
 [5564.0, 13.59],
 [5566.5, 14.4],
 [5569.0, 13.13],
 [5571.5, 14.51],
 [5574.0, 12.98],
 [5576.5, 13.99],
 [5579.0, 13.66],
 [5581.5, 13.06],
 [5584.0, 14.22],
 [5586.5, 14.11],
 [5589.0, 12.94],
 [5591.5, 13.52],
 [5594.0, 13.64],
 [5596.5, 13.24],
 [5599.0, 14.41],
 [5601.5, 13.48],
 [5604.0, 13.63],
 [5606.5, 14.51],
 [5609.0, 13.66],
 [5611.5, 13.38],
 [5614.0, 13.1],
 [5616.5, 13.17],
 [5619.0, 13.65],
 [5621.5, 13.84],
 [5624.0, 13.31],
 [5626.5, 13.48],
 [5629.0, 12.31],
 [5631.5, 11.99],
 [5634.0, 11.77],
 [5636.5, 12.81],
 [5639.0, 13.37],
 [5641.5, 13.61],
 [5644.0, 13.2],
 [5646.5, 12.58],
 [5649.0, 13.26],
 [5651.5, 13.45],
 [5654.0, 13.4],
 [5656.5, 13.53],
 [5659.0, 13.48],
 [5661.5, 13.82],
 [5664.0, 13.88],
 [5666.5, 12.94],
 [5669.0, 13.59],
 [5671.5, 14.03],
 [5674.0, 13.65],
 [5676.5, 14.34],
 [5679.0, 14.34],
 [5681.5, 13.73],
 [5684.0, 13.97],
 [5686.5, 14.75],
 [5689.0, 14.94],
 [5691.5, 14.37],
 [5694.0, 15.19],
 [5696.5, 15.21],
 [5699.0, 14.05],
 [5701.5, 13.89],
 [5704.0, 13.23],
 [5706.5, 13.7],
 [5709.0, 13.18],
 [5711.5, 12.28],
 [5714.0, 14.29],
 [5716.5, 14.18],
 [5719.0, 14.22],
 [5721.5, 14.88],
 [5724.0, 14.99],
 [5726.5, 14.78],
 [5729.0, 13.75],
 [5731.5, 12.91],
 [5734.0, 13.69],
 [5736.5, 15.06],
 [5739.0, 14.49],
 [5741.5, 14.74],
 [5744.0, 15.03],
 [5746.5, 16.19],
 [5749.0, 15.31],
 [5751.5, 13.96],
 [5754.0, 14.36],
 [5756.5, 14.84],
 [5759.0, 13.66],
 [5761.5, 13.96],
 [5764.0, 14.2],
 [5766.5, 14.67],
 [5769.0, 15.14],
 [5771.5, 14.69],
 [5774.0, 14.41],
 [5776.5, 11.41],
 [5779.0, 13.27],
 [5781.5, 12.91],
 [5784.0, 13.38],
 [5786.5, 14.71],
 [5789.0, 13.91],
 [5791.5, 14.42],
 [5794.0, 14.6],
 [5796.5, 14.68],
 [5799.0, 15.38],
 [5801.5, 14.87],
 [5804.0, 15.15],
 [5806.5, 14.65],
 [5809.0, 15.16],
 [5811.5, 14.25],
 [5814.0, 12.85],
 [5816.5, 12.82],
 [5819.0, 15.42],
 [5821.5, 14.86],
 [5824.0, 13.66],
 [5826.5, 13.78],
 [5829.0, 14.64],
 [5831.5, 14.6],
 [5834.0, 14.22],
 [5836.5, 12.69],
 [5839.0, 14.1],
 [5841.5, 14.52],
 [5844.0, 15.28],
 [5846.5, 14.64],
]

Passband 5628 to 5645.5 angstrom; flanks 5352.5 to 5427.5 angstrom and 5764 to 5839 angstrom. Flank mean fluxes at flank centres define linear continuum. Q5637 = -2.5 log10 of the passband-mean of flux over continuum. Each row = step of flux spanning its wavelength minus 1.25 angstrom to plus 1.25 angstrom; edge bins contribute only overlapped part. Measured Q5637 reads 0.11 mag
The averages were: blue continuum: 13.8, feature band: 12.7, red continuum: 14.2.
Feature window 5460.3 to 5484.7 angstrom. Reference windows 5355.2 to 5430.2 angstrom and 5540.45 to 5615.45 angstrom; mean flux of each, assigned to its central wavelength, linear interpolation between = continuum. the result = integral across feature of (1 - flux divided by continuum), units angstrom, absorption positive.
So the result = 0.8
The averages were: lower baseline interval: 13.8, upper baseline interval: 14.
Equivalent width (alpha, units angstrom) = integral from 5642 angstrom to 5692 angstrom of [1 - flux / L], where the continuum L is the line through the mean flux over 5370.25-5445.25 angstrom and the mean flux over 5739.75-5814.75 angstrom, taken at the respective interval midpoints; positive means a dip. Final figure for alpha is 1.7 angstrom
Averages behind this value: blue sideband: 13.9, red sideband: 14.4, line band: 13.8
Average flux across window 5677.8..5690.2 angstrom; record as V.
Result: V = 14.3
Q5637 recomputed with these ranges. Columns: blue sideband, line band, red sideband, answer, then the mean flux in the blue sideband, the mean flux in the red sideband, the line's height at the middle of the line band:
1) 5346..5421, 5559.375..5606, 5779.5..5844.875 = 0.02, 13.8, 14.3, 14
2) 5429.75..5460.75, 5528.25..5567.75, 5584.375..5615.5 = -0.06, 13.9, 13.6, 13.7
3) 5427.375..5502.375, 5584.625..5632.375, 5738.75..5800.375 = 0.05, 13.8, 14.3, 14.1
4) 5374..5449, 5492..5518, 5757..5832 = 0.02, 13.8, 14.2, 13.9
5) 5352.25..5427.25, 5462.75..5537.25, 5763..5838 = 0.01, 13.8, 14.2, 13.9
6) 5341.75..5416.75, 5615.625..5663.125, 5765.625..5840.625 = 0.07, 13.8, 14.2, 14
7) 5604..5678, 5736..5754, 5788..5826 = -0.07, 13.4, 14.4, 14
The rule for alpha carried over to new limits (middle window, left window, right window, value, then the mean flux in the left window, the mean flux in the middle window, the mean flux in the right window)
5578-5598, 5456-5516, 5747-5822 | 0.5 angstrom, 13.7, 13.6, 14.3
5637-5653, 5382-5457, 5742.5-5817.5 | 1.0 angstrom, 13.7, 13.2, 14.3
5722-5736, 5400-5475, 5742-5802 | 0.1 angstrom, 13.7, 14.1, 14.3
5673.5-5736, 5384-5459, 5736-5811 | 0.7 angstrom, 13.6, 14.1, 14.4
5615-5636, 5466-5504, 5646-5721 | 1.4 angstrom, 13.8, 12.9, 13.9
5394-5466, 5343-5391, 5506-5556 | 2.1 angstrom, 14.1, 13.7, 14.1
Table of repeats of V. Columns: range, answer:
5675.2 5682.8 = 14.1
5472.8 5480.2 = 13.3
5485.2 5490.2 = 14.3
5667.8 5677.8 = 13.9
